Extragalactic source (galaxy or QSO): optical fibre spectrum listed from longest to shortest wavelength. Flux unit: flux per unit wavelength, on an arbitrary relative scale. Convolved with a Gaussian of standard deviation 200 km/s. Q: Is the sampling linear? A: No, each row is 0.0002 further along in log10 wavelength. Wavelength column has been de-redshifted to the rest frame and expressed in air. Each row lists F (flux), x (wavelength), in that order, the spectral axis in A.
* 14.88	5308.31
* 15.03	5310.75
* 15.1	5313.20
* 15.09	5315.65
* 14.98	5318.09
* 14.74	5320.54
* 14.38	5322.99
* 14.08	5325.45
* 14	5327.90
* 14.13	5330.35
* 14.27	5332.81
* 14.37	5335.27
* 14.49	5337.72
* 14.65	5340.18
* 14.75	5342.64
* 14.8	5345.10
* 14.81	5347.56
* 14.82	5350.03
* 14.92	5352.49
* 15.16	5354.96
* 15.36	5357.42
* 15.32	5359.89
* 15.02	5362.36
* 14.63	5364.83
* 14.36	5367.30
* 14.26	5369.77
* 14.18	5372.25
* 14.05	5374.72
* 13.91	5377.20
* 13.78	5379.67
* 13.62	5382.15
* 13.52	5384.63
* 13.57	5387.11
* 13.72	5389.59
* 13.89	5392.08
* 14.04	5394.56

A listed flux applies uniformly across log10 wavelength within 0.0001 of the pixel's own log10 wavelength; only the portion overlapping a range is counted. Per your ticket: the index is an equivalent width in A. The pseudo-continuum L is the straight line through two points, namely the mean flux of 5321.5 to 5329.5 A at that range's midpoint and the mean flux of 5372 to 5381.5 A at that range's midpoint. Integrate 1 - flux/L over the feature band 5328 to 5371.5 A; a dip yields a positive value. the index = -1.9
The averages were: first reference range 14.2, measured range 14.7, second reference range 13.9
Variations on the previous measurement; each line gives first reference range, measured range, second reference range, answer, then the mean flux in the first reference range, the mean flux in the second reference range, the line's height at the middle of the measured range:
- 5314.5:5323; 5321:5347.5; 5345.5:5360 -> 0.9 A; 14.9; 15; 14.9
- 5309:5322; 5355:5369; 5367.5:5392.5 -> -0.7 A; 15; 13.9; 14.2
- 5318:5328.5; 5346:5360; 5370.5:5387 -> -0.9 A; 14.4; 13.8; 14.1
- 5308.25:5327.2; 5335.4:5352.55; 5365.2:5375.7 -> -0.2 A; 14.8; 14.3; 14.5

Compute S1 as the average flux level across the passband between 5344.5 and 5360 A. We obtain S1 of 15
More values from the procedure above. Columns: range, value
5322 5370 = 14.6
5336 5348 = 14.7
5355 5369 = 14.9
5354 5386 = 14.4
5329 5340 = 14.3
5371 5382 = 13.9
